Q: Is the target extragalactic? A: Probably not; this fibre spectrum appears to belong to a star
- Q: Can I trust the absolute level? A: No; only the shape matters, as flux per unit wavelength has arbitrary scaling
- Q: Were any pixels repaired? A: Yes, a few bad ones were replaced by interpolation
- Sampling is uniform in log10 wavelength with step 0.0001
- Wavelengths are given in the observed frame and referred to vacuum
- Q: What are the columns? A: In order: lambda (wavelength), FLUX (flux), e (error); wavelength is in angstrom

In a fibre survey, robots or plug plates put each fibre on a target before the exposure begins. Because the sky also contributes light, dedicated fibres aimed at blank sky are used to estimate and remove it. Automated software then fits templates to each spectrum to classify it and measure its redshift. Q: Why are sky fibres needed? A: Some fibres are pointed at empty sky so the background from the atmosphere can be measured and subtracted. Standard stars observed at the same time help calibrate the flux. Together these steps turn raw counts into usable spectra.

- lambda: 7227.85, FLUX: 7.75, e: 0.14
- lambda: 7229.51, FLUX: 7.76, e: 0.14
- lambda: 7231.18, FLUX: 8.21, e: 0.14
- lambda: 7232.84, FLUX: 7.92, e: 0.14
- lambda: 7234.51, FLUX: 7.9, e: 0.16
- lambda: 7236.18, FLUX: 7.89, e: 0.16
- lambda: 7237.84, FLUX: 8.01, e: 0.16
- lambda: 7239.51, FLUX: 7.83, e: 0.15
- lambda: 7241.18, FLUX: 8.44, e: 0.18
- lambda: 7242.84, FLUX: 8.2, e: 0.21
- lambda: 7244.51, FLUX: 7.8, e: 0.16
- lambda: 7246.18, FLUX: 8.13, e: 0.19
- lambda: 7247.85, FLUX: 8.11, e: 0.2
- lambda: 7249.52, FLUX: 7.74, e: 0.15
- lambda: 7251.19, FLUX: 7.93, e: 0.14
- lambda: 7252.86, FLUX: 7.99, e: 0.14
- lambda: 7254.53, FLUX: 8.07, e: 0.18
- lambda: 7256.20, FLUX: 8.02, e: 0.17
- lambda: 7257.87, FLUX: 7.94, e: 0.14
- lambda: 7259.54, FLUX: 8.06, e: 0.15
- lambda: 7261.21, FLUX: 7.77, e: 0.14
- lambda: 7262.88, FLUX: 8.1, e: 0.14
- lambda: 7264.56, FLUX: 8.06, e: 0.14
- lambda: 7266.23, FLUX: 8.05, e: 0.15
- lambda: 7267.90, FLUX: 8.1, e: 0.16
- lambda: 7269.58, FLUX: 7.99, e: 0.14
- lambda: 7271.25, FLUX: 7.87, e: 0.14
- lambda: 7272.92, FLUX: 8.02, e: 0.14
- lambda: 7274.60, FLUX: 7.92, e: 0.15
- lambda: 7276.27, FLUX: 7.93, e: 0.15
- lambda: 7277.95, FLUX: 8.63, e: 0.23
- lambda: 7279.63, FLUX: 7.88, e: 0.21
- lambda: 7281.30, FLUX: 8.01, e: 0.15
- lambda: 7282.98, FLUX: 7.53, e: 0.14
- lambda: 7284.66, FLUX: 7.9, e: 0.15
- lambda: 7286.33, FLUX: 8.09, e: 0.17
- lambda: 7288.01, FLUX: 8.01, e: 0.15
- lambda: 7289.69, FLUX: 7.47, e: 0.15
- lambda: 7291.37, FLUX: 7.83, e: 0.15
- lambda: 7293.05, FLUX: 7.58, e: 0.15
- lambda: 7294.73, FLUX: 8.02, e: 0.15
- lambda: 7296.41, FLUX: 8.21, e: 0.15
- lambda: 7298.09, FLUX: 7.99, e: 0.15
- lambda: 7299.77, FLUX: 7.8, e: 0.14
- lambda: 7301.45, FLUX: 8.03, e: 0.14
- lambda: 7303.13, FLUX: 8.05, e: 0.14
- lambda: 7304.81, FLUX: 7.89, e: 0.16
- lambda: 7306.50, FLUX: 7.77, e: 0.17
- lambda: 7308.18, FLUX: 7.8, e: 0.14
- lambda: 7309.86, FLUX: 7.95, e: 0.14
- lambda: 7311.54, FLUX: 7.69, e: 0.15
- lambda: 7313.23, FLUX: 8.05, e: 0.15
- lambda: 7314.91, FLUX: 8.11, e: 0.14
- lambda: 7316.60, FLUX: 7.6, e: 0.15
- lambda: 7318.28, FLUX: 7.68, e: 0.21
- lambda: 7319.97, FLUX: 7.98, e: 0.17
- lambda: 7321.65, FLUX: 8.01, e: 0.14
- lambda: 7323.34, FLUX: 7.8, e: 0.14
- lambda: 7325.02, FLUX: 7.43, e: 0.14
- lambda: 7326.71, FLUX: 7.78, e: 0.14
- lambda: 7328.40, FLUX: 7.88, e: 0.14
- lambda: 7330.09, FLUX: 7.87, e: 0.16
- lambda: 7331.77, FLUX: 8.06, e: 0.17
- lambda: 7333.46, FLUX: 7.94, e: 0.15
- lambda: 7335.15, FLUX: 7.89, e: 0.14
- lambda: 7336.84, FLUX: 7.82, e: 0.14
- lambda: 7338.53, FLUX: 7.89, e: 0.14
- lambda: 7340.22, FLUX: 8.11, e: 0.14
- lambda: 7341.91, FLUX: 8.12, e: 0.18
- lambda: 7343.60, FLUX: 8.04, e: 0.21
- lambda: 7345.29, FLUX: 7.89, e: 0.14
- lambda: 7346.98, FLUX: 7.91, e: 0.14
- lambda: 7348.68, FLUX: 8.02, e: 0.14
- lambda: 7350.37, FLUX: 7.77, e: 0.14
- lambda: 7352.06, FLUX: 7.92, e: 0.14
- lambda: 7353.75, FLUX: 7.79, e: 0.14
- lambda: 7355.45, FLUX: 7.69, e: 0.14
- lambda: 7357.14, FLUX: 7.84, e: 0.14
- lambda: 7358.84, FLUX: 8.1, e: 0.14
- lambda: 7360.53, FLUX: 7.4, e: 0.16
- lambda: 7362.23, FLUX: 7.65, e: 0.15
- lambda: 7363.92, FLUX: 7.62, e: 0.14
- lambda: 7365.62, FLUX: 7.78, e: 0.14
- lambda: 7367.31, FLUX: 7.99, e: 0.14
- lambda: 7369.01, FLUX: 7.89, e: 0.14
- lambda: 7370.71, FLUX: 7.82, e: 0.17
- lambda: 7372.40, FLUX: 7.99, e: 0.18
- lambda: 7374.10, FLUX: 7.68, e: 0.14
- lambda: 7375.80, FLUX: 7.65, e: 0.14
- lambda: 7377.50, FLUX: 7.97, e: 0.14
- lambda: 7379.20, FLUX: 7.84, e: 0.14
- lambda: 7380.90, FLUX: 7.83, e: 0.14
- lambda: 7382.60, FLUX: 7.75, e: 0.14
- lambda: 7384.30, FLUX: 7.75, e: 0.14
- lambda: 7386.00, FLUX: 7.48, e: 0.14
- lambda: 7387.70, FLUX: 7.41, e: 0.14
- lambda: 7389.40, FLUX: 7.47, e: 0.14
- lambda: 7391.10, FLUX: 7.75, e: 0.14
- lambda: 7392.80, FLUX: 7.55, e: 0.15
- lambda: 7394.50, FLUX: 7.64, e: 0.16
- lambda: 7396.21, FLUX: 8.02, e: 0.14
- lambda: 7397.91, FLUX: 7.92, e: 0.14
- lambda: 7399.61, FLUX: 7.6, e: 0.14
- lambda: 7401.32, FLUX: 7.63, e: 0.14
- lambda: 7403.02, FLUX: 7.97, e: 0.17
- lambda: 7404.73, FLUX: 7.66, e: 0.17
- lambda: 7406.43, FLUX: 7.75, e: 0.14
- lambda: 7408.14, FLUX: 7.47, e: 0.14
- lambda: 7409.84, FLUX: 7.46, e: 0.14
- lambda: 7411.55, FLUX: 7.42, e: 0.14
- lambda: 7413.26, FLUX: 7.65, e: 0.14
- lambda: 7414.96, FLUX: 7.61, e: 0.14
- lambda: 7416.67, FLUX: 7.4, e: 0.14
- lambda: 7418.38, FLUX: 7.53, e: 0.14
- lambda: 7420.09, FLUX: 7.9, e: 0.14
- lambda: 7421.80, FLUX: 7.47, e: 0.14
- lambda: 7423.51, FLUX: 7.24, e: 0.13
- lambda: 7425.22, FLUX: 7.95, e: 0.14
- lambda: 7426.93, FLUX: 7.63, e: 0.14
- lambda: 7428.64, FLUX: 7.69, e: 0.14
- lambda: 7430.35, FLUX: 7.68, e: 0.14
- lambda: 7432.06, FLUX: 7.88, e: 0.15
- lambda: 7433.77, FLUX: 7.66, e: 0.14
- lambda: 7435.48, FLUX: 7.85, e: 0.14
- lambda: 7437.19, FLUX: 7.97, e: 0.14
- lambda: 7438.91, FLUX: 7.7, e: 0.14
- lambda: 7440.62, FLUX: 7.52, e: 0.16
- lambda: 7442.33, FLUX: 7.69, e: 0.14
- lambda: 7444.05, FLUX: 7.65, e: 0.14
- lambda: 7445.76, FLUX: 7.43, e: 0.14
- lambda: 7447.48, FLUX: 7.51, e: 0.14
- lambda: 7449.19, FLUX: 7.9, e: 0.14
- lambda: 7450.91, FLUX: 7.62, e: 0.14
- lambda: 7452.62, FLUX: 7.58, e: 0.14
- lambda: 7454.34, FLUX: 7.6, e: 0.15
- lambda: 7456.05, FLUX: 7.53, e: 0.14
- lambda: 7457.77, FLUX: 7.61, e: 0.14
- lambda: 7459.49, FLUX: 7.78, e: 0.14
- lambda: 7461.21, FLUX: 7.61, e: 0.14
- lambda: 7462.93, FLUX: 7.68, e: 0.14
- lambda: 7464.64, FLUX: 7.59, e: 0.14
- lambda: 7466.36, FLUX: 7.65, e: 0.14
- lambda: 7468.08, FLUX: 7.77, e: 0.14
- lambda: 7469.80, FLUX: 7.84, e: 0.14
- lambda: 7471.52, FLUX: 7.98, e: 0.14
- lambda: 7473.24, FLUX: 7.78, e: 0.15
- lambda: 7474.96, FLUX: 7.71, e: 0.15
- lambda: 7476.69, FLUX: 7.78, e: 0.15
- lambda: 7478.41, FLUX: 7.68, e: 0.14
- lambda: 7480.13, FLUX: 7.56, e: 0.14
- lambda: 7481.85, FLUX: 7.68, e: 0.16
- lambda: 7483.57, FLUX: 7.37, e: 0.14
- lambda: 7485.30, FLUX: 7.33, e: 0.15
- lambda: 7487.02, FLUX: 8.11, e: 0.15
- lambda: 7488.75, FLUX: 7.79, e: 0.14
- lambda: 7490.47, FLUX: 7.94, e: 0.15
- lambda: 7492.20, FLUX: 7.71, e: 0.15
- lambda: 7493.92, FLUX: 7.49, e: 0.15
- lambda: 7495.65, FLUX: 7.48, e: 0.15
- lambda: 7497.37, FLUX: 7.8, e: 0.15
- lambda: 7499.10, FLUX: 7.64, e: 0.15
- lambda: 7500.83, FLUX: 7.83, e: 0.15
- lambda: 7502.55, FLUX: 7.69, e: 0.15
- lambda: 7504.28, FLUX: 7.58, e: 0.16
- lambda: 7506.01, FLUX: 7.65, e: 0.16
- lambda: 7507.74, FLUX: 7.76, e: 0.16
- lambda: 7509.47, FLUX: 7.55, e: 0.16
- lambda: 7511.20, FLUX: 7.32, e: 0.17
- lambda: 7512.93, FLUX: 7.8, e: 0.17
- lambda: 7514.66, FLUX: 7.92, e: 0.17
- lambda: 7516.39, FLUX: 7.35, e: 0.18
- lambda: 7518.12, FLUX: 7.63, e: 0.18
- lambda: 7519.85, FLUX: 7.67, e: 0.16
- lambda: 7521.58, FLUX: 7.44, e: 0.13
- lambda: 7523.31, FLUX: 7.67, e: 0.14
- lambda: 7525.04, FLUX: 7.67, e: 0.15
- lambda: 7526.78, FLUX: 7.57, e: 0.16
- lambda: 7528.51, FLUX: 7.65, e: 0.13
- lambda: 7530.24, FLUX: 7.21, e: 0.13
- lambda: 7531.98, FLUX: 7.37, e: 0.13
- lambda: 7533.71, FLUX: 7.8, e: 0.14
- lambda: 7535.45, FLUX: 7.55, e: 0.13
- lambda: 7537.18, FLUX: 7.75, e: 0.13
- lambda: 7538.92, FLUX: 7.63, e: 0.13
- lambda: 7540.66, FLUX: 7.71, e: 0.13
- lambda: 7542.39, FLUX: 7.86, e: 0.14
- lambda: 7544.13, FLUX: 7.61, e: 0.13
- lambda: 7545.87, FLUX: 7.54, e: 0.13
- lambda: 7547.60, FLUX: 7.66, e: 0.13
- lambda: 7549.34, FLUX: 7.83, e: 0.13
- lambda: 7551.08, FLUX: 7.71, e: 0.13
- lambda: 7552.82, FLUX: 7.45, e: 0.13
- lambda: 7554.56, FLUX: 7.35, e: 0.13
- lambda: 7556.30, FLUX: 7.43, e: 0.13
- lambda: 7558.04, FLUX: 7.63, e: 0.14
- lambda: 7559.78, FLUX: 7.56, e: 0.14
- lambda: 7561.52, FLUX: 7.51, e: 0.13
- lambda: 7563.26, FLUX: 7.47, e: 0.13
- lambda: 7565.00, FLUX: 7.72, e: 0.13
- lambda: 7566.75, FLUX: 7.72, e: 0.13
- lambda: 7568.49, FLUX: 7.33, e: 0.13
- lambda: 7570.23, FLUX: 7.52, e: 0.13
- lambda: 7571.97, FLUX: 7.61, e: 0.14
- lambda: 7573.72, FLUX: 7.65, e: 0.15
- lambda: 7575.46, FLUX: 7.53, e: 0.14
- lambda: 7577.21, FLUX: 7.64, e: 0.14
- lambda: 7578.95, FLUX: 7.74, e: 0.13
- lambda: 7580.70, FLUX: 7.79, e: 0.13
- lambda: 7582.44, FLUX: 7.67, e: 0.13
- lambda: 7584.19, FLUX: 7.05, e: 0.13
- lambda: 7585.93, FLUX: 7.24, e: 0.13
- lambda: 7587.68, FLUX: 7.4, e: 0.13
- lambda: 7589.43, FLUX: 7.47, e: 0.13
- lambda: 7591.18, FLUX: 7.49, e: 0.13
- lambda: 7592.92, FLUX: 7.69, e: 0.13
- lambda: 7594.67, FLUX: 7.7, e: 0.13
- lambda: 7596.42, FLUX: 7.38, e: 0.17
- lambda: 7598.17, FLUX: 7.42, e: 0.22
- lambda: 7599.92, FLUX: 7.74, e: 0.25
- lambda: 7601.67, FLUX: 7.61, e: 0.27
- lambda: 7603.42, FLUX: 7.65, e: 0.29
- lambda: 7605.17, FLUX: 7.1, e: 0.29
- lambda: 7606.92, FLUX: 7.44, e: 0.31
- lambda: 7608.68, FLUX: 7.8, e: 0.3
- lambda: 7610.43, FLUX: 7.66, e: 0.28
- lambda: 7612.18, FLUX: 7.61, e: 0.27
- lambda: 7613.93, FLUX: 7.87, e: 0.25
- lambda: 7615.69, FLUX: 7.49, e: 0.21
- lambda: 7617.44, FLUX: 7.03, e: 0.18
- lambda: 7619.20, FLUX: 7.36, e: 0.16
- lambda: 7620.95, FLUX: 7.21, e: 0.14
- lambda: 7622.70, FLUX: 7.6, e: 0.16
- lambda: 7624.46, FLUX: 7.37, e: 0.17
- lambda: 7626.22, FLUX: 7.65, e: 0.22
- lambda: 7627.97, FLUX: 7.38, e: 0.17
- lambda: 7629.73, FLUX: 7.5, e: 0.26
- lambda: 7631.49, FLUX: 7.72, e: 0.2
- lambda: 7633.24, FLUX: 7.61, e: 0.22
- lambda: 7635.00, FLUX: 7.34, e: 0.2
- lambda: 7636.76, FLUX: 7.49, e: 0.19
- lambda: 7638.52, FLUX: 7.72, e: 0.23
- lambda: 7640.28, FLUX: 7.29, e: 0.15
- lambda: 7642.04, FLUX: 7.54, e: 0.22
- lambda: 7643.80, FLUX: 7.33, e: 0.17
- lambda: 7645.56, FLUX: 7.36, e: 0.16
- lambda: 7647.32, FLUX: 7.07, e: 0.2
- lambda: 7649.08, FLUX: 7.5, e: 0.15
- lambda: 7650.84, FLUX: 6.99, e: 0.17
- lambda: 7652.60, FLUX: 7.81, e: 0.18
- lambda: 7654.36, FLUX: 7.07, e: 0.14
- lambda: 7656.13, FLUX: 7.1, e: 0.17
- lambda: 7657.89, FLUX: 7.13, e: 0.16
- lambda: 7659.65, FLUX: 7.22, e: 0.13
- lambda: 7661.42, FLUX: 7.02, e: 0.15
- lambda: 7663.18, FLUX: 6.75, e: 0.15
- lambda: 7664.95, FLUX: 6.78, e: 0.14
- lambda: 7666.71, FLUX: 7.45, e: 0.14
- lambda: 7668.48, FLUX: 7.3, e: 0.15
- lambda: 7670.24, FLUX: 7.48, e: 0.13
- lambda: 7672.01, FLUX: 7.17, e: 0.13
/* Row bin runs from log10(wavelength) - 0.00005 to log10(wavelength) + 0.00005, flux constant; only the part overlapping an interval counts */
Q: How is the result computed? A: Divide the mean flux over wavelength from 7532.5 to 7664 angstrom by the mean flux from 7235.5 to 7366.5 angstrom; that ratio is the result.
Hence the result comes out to 0.95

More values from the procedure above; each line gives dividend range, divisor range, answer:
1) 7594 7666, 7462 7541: 0.97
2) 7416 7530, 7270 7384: 0.97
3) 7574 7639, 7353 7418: 0.98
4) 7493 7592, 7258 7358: 0.96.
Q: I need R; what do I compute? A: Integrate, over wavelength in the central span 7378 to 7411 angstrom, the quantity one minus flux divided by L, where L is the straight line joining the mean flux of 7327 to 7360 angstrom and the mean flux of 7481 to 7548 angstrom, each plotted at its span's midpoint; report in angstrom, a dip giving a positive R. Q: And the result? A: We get 0.6 angstrom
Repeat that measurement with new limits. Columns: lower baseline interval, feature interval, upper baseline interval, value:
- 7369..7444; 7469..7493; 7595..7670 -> -0.4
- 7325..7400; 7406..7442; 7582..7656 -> 0.4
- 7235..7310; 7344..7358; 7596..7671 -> 0.0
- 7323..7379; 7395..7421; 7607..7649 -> 0.4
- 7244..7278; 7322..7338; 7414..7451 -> 0.1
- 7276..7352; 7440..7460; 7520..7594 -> 0.3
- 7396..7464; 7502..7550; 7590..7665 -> -0.5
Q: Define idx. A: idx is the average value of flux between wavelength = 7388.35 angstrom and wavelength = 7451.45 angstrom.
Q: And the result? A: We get 7.66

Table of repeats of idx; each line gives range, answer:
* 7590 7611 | 7.55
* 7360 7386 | 7.77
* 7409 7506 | 7.66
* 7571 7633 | 7.52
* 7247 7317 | 7.94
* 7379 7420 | 7.65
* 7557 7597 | 7.55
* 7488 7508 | 7.69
